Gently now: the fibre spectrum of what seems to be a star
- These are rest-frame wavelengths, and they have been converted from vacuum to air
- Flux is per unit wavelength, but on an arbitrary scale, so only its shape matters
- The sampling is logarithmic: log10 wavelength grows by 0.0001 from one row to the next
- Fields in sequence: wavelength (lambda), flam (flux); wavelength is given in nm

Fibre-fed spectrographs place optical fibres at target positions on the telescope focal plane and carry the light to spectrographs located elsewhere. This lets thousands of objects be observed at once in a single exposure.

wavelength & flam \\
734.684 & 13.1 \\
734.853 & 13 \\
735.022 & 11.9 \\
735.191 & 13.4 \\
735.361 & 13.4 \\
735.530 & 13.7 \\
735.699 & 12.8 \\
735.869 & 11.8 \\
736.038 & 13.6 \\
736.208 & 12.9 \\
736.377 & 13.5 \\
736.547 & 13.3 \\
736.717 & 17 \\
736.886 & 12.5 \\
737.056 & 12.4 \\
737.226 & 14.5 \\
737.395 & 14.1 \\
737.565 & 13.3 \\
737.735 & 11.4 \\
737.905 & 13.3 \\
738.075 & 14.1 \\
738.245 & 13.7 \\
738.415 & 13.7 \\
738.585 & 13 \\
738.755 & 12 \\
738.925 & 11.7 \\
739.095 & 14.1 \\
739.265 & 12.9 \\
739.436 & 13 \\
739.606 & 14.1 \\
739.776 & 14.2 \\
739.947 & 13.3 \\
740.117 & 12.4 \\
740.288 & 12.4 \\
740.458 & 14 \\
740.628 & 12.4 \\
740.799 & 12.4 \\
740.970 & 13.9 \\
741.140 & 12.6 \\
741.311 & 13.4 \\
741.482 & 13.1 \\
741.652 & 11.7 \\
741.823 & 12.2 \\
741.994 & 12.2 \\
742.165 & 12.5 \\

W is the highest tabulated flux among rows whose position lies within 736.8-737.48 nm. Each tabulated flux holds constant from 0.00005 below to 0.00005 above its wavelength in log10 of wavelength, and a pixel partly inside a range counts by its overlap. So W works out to 14.5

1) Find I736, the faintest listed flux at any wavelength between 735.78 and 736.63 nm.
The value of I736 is 11.8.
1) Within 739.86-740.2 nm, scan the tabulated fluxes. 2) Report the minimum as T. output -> 12.4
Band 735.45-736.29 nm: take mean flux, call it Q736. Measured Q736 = 13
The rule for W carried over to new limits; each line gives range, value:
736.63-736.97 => 17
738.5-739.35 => 14.1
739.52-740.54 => 14.2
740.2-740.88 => 14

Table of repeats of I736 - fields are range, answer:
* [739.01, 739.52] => 12.9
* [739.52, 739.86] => 14.1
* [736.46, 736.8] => 13.3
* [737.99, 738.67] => 13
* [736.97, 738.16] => 11.4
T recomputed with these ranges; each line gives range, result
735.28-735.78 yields 12.8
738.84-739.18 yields 11.7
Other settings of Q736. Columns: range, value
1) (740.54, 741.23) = 12.8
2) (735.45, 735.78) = 13.3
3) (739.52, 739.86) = 14.2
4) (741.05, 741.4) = 13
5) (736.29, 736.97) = 14.1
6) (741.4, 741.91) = 12.3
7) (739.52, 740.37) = 13.3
